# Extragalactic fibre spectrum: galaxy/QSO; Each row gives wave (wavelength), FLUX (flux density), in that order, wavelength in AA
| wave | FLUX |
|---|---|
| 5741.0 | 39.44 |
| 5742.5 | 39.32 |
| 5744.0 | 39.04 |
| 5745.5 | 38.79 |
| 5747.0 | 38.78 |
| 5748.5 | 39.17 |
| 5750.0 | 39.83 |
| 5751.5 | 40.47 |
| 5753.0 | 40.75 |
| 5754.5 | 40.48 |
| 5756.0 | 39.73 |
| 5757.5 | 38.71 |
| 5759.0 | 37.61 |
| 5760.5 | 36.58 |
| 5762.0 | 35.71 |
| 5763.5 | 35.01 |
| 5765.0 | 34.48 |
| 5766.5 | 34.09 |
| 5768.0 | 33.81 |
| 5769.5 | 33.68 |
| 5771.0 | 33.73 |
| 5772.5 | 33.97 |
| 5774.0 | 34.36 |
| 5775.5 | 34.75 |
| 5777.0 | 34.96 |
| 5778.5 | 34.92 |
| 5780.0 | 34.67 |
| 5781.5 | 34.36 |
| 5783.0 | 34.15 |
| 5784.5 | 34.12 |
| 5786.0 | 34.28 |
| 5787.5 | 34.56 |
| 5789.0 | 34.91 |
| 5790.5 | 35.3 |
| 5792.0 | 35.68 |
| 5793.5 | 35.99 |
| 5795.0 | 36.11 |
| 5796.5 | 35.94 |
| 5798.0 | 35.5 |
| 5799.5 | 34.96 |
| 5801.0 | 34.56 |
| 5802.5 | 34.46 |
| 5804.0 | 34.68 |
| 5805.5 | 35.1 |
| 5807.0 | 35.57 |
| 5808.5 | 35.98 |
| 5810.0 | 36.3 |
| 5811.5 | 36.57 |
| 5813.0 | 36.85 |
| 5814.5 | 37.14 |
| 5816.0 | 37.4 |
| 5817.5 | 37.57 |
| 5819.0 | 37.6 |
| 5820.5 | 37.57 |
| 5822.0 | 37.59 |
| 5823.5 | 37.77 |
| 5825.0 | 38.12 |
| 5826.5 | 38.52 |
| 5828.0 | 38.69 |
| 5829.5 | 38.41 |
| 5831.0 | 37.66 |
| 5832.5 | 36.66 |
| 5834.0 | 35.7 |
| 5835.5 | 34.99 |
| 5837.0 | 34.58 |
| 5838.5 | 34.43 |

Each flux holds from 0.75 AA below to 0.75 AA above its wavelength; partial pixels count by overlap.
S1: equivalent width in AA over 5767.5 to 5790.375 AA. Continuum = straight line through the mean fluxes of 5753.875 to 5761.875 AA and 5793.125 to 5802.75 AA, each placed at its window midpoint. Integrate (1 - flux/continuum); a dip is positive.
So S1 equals 1.50 AA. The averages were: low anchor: 38.4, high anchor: 35.4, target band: 34.4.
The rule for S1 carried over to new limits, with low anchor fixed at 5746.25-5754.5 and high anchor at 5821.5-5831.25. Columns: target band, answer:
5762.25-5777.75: 2.0 AA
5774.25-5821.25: 3.9 AA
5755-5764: 0.5 AA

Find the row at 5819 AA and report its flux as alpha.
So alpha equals 37.6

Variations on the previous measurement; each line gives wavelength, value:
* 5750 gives 39.83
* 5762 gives 35.71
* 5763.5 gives 35.01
